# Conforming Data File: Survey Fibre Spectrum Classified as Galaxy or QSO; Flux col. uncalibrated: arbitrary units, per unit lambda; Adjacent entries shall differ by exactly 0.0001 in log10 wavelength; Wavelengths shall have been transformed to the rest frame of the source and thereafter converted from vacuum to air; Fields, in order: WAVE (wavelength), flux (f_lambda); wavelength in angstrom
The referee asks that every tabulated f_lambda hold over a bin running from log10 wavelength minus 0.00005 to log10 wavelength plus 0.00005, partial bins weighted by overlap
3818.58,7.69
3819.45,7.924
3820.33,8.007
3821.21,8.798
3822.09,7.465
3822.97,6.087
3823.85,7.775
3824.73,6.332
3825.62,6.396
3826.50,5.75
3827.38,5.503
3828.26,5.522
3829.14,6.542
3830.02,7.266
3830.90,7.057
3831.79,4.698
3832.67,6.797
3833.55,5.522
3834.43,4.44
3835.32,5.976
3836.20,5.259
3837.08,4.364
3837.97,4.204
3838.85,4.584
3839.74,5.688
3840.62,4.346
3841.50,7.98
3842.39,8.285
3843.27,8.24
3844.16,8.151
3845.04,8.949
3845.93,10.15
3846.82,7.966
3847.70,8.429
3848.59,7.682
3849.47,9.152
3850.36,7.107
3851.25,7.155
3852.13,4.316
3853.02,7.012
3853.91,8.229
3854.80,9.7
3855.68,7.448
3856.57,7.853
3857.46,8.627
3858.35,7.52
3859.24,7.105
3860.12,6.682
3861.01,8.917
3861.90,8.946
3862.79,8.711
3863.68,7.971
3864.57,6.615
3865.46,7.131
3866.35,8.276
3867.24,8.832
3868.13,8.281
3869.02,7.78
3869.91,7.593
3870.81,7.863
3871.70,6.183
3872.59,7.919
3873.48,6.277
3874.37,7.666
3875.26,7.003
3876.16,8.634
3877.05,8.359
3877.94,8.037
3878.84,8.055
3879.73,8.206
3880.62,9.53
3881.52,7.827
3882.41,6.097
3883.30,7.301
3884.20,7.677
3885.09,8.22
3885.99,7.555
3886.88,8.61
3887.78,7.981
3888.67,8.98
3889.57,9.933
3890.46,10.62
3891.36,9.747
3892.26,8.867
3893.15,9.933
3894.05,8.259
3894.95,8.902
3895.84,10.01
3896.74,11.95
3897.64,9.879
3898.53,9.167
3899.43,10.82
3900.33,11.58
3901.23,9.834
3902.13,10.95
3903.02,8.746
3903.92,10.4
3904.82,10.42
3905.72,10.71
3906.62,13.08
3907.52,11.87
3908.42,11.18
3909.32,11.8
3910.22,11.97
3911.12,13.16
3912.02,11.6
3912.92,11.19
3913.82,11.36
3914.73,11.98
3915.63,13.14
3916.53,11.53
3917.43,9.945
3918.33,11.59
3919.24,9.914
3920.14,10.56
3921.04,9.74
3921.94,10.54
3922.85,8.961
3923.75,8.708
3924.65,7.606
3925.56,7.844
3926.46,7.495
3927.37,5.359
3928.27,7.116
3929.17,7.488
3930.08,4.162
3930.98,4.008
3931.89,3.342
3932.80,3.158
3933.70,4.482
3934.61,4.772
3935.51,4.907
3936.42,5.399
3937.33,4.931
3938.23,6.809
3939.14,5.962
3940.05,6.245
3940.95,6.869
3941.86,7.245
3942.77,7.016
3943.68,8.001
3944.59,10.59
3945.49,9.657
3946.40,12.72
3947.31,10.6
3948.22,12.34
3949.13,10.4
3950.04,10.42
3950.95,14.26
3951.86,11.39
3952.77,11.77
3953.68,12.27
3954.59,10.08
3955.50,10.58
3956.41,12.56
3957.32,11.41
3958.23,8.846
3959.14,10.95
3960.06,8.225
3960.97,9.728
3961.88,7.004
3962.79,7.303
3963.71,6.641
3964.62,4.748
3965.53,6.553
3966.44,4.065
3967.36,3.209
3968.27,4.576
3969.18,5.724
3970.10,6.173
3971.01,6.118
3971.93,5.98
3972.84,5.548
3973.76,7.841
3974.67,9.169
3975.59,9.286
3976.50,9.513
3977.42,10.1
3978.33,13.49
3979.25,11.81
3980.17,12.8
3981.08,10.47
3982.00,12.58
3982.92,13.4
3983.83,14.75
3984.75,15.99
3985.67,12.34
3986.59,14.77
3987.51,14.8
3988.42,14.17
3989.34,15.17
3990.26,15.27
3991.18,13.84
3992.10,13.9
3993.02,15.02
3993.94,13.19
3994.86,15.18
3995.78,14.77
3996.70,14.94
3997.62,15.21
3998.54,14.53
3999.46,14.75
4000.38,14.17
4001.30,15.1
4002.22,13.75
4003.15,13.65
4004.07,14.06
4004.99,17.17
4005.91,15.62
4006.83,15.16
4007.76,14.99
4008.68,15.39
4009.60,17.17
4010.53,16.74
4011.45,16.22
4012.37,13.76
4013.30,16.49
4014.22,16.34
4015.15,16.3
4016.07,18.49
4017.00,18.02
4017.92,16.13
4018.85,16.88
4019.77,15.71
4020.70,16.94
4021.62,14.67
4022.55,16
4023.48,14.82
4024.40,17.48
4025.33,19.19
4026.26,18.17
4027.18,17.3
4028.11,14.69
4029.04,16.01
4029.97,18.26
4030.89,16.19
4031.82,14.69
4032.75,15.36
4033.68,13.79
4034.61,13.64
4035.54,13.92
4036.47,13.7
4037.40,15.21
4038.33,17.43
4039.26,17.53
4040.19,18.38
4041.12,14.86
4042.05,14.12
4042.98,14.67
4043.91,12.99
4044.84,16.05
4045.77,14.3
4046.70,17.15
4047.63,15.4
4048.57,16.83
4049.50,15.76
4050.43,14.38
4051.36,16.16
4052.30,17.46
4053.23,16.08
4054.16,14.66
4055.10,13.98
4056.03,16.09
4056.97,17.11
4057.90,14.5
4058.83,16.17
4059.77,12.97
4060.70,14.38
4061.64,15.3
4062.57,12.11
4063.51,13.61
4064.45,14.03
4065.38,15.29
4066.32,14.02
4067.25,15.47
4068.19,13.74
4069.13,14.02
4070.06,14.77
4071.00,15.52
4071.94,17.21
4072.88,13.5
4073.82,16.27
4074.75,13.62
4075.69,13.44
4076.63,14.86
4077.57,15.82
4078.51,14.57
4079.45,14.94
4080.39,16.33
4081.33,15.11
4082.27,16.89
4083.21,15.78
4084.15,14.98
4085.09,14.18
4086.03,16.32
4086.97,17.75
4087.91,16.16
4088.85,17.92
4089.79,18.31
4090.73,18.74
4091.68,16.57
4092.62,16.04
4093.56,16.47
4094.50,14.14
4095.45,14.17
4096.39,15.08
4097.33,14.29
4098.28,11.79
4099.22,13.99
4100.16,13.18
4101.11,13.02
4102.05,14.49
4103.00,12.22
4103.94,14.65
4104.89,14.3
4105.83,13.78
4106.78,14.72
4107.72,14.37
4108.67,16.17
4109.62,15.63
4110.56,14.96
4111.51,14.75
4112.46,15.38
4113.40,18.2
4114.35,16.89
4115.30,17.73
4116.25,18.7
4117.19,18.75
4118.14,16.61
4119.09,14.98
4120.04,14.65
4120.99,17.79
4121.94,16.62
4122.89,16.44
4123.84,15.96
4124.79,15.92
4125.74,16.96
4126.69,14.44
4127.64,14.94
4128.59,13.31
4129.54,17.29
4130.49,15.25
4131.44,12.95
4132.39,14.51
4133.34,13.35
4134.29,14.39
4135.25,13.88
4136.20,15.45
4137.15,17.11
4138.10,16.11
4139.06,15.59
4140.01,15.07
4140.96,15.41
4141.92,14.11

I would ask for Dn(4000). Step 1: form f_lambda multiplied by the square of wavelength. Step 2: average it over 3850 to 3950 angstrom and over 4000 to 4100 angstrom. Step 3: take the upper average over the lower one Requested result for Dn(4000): 1.94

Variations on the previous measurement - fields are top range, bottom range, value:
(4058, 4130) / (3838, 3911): 2.00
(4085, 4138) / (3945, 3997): 1.55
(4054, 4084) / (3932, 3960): 1.79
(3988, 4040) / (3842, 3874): 2.15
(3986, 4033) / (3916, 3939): 2.26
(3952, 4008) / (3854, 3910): 1.36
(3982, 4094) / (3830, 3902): 2.13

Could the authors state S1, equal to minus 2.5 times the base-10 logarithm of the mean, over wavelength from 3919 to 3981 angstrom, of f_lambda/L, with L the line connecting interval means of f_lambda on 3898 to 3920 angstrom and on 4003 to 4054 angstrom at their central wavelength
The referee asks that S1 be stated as 0.49 mag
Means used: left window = 11.2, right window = 15.9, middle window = 8.17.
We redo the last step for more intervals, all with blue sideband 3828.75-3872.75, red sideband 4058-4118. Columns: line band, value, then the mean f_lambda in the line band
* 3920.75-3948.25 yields 0.37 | 7.14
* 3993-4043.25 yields -0.22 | 15.7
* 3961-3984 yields 0.34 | 8.31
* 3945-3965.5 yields 0.06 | 10.1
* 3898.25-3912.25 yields -0.22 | 11.1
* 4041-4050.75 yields -0.10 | 15.2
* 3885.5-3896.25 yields -0.06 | 9.11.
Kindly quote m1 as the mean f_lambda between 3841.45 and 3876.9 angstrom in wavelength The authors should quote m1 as 7.86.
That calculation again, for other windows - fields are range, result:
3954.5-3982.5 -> 8.47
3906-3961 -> 9.23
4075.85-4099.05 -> 15.7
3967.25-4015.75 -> 13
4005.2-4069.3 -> 15.6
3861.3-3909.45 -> 8.92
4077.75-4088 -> 15.7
